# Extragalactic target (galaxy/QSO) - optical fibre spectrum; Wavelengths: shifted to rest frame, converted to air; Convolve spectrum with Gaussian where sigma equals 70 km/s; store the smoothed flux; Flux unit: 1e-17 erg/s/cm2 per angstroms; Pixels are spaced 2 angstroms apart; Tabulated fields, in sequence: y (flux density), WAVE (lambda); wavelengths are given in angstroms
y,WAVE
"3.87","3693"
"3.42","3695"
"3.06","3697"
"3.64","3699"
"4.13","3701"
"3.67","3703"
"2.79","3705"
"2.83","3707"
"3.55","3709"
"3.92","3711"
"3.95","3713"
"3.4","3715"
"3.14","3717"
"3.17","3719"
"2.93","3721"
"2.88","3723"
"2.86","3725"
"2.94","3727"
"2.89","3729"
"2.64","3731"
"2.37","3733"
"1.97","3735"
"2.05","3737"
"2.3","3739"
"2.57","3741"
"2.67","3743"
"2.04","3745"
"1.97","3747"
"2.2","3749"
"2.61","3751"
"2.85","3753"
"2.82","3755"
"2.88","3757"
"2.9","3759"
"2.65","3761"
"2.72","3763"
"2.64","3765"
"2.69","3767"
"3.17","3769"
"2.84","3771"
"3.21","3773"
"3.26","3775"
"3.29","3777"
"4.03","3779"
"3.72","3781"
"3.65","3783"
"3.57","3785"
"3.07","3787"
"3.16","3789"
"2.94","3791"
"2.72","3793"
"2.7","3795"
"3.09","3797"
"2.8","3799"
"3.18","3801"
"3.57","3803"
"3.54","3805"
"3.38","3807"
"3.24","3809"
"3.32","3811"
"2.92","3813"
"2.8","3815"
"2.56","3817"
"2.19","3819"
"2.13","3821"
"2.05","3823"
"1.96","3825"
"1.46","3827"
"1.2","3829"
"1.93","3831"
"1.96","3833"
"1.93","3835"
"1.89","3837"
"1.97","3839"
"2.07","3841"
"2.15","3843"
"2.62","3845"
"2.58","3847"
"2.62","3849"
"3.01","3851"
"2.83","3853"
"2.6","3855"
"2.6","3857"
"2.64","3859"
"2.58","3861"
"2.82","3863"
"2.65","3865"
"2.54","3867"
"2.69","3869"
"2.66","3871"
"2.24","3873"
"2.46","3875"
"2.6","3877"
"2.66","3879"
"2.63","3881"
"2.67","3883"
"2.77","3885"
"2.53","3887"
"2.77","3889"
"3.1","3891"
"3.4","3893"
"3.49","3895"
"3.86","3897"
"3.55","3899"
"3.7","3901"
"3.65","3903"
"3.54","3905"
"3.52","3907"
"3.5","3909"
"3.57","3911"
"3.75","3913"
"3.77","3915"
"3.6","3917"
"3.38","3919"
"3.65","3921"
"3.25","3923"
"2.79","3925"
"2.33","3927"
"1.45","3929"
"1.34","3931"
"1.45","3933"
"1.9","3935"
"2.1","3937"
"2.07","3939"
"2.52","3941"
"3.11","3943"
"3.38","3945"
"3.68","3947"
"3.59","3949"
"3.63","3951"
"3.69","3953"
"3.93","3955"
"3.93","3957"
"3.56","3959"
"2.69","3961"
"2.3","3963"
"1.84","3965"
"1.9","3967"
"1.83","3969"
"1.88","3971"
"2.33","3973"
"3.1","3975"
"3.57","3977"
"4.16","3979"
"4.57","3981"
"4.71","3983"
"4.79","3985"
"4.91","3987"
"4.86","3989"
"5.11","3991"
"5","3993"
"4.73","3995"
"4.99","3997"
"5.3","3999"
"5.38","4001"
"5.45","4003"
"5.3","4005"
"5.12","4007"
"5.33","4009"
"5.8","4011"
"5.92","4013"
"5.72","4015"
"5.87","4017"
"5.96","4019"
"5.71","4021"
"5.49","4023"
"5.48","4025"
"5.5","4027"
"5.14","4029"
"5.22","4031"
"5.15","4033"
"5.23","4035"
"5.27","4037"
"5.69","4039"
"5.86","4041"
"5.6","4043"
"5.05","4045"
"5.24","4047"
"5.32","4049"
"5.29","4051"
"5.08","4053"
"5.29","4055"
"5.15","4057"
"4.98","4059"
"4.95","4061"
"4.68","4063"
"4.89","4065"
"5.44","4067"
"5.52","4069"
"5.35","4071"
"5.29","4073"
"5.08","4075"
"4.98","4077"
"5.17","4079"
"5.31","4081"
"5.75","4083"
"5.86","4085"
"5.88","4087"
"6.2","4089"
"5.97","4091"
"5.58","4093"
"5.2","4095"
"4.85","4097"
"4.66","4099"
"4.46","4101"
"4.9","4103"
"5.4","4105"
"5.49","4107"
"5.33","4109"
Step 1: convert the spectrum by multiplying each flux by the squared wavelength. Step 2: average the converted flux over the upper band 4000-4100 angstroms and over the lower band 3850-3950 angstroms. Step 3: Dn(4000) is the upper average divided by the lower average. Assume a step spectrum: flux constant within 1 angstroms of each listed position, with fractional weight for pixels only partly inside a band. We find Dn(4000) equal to 2.00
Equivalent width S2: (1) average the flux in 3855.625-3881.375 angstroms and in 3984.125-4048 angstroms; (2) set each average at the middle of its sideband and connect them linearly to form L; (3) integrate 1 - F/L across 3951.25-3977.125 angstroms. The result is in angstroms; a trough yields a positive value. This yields 9.2 angstroms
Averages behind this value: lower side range 2.6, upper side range 5.35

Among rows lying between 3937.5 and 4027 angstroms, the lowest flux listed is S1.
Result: 1.83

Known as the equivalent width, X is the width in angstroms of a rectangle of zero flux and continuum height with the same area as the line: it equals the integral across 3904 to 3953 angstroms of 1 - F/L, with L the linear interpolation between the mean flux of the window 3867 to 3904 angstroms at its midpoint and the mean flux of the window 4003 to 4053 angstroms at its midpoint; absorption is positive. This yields 9.4 angstroms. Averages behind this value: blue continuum 2.96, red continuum 5.46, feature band 2.97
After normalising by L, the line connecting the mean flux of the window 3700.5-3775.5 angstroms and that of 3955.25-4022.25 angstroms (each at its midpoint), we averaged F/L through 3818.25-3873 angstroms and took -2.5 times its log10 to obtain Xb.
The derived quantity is 0.46 mag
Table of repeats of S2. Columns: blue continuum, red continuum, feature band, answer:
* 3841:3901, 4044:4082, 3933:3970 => 9.23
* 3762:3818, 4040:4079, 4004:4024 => -3.13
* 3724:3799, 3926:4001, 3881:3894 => 1.19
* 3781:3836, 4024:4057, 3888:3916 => 1.96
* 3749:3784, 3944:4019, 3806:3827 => 4.42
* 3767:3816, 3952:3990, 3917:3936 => 5.06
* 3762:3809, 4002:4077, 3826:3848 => 9.99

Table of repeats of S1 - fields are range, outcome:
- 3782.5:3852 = 1.2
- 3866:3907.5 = 2.24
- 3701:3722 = 2.79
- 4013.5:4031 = 5.14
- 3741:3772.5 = 1.97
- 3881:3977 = 1.34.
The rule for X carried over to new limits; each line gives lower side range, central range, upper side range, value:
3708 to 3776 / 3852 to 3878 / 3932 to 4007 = 5.13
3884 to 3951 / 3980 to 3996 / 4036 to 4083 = -2.70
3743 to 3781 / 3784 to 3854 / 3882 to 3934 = 7.88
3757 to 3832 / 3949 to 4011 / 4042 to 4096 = 7.45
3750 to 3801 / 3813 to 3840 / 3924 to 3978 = 8.26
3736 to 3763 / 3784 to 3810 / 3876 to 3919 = -3.75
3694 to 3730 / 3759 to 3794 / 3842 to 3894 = -1.16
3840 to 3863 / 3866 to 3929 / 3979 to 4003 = 4.99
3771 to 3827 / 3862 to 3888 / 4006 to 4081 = 7.82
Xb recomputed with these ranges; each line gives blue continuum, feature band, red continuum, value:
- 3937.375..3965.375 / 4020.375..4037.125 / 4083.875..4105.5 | -0.23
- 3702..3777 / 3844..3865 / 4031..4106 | 0.35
